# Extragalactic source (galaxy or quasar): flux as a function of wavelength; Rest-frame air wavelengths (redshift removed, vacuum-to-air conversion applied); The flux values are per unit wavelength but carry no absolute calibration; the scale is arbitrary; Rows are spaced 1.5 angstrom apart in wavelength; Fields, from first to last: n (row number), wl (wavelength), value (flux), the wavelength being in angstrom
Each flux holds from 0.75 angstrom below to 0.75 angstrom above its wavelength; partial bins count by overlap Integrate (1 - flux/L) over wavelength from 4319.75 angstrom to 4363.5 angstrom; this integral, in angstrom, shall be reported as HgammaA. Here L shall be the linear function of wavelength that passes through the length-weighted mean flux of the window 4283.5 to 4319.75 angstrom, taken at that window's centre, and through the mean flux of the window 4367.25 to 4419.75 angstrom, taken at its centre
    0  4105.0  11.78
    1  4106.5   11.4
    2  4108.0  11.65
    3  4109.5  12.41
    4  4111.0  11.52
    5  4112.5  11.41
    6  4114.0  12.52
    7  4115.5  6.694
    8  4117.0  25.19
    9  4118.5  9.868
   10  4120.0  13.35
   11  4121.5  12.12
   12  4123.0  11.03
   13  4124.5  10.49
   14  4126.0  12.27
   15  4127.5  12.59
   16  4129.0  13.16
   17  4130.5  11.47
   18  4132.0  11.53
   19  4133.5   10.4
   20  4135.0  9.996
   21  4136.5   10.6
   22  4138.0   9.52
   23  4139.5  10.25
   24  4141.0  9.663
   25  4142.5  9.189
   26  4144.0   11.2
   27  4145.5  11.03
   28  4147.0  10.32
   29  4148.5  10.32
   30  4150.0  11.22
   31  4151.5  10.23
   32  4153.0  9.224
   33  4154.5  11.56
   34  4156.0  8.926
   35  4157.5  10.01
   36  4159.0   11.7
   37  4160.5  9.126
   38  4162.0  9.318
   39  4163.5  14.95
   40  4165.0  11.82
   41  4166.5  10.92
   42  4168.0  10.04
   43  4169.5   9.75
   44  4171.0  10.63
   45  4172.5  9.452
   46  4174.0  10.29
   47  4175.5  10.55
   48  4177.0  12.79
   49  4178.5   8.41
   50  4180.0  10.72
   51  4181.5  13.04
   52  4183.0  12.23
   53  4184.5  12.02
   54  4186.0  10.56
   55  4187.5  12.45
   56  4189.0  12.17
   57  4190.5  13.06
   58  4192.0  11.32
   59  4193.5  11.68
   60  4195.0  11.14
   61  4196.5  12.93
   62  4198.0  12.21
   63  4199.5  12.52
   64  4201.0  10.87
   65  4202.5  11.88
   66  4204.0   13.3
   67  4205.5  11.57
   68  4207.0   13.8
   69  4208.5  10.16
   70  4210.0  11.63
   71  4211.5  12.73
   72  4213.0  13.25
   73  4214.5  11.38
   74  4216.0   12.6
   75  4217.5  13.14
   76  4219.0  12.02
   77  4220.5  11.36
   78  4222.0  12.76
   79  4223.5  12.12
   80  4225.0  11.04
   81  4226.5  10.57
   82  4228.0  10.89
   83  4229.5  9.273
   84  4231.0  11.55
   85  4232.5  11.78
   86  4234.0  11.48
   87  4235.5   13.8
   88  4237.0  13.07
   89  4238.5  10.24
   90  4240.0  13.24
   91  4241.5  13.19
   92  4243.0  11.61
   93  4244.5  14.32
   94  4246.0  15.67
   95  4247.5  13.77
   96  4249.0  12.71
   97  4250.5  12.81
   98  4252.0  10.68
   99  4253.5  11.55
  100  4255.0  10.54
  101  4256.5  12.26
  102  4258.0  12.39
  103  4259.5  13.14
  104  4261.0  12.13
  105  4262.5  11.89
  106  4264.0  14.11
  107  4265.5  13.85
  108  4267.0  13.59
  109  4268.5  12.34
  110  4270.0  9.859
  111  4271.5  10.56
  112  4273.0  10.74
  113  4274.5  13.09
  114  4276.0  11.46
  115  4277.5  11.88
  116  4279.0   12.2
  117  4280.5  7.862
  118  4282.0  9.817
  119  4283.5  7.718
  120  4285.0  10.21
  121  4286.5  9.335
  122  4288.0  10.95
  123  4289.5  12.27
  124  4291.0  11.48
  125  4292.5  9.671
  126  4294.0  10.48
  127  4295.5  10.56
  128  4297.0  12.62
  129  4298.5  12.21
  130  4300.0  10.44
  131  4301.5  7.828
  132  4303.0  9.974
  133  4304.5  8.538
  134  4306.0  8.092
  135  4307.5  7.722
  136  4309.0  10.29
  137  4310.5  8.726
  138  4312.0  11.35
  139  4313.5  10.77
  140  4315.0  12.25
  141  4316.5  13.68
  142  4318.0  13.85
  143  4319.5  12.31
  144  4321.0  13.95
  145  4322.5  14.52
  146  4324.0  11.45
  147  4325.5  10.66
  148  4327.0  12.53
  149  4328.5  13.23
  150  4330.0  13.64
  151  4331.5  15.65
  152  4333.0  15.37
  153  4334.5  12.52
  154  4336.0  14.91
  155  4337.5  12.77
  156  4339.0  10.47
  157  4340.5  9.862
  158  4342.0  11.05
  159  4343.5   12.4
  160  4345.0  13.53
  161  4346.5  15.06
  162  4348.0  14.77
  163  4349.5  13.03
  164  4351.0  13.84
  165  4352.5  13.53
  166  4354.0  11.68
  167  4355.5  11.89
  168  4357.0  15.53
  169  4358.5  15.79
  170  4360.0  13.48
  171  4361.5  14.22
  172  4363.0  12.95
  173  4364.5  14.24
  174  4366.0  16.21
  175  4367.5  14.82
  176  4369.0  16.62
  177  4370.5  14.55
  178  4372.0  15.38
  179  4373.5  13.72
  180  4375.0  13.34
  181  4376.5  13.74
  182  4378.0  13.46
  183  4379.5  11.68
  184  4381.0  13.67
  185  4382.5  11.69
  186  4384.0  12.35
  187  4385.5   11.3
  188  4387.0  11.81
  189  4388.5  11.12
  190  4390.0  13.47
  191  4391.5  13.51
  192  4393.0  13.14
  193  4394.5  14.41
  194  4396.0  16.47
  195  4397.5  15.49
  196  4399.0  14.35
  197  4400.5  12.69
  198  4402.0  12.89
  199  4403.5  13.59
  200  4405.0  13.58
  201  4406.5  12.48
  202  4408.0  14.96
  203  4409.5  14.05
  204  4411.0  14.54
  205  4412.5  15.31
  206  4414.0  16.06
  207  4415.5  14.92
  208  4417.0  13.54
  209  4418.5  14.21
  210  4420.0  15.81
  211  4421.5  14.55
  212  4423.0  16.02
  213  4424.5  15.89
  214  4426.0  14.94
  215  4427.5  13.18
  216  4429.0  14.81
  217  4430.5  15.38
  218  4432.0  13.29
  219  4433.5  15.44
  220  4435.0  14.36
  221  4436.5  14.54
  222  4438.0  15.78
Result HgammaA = -4.7 angstrom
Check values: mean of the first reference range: 10.6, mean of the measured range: 13.2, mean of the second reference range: 13.8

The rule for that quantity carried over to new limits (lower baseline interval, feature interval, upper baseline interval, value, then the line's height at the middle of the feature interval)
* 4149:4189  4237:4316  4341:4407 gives 6.1 angstrom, 12.3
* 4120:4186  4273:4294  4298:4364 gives 2.3 angstrom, 11.9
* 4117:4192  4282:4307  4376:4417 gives 4.8 angstrom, 12.5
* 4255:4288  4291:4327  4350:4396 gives 3.7 angstrom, 12.2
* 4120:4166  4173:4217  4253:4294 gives -3.0 angstrom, 11.1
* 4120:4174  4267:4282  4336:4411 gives 1.4 angstrom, 12.3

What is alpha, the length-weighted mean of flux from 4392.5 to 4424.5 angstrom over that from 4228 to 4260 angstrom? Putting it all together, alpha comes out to 1.2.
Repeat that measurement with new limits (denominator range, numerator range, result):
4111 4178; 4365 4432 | 1.27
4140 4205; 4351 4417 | 1.25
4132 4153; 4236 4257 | 1.22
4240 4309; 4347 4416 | 1.22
